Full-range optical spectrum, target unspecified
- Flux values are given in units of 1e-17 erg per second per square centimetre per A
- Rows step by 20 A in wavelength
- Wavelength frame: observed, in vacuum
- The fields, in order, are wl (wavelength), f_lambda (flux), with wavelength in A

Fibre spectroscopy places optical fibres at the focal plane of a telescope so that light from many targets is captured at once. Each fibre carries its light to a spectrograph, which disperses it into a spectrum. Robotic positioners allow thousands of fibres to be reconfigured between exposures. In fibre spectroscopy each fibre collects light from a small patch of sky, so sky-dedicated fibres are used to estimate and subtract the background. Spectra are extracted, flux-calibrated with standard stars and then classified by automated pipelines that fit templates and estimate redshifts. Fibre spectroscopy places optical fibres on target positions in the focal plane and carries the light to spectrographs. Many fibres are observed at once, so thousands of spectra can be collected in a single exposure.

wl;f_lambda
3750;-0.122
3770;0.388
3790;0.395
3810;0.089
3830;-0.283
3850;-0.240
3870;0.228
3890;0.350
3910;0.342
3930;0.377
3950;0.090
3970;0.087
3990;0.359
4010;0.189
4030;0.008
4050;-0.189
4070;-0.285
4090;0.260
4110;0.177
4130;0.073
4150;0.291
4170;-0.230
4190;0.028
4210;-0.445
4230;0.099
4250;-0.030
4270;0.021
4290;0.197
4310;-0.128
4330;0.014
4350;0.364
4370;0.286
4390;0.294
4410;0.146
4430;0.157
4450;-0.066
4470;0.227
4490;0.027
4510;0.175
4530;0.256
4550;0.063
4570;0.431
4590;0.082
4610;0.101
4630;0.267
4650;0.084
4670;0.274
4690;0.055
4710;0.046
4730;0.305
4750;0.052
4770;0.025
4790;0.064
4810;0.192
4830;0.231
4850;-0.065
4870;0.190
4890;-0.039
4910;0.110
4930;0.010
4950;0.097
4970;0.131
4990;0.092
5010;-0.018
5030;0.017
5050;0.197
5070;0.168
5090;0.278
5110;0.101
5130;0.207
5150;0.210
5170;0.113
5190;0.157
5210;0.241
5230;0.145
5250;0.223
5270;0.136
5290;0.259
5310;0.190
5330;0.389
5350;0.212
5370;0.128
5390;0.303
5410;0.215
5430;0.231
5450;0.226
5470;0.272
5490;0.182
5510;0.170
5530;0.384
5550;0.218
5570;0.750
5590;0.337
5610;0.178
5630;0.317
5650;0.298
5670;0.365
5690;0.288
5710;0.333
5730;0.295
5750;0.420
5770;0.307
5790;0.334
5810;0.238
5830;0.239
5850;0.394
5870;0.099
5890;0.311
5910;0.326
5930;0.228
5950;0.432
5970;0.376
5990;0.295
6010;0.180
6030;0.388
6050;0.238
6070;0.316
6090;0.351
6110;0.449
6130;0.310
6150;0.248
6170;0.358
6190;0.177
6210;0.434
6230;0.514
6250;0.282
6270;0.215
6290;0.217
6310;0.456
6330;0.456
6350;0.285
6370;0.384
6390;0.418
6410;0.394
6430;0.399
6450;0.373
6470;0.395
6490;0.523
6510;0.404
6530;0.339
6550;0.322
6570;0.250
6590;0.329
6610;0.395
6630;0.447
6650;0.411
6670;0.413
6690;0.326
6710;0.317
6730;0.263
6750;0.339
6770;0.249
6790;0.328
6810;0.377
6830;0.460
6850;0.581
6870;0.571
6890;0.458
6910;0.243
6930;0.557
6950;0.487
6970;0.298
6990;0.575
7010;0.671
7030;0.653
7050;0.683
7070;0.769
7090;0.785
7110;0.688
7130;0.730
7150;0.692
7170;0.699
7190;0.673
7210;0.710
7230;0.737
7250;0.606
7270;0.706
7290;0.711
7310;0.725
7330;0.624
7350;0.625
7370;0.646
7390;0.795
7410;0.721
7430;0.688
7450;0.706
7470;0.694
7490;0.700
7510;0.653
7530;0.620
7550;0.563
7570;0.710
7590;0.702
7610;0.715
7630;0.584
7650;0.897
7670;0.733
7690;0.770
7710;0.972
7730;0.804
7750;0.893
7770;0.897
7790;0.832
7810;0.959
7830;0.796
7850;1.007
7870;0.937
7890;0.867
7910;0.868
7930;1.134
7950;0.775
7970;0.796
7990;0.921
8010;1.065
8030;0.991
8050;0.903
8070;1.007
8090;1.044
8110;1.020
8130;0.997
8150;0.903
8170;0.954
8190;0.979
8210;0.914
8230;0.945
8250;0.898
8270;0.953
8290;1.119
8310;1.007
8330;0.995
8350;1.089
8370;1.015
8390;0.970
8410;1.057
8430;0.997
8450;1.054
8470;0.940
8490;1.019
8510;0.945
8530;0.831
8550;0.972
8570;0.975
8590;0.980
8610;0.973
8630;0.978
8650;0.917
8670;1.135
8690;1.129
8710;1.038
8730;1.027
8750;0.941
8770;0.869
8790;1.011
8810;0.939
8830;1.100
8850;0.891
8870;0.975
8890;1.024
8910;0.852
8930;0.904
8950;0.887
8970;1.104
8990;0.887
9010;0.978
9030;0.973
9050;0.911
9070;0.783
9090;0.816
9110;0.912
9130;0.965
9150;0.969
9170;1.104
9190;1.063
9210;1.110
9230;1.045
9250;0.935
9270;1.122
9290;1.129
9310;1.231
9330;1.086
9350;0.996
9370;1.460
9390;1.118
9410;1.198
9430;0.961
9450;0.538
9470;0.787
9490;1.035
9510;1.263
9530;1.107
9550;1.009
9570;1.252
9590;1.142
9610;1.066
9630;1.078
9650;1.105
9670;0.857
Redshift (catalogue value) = 0.75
